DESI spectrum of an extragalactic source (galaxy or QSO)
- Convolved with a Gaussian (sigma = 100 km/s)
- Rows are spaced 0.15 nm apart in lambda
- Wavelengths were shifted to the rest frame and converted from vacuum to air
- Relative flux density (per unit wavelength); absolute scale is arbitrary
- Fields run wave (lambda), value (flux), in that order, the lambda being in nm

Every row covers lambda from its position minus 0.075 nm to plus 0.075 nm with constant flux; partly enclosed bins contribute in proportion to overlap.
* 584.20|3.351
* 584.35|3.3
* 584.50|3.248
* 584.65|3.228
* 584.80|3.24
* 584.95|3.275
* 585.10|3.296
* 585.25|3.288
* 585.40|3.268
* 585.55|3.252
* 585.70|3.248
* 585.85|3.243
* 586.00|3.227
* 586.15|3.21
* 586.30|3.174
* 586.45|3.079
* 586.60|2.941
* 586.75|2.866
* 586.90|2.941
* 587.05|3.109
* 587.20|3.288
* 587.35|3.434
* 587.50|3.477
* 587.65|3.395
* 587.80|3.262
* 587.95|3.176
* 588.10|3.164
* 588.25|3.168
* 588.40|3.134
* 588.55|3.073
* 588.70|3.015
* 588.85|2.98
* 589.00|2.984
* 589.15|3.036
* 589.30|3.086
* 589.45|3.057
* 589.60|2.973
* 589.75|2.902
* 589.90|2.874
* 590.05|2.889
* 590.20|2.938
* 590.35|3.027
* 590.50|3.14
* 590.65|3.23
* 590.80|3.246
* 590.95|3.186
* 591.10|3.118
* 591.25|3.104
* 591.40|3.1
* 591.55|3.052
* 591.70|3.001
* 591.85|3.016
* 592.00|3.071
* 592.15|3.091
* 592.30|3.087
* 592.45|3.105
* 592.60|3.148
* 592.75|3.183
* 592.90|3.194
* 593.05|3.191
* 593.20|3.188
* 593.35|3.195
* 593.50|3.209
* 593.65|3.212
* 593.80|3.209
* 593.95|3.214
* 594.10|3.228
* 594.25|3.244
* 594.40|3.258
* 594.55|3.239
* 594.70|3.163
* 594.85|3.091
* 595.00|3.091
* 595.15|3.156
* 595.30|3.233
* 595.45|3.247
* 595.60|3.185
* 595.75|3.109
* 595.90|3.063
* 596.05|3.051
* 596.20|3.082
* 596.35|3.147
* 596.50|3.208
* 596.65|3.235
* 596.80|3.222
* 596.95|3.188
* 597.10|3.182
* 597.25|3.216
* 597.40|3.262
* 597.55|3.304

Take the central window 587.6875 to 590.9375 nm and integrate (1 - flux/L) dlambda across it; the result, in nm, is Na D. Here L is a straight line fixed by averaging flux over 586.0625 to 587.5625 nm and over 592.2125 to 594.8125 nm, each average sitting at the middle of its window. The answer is 0.10 nm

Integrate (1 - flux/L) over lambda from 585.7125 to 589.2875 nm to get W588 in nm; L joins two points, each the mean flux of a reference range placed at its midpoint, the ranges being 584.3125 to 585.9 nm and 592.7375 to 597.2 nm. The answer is 0.10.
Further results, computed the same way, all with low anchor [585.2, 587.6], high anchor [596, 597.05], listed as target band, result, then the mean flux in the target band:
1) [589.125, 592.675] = 0.13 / 3.06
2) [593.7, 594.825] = -0.02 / 3.22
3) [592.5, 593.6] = 0.00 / 3.19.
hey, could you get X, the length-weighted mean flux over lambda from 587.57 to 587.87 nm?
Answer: 3.33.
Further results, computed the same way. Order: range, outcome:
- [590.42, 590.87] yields 3.2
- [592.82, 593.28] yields 3.19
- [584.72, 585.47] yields 3.27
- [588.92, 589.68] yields 3.03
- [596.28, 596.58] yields 3.18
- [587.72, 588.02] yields 3.22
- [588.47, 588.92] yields 3.02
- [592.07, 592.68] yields 3.11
